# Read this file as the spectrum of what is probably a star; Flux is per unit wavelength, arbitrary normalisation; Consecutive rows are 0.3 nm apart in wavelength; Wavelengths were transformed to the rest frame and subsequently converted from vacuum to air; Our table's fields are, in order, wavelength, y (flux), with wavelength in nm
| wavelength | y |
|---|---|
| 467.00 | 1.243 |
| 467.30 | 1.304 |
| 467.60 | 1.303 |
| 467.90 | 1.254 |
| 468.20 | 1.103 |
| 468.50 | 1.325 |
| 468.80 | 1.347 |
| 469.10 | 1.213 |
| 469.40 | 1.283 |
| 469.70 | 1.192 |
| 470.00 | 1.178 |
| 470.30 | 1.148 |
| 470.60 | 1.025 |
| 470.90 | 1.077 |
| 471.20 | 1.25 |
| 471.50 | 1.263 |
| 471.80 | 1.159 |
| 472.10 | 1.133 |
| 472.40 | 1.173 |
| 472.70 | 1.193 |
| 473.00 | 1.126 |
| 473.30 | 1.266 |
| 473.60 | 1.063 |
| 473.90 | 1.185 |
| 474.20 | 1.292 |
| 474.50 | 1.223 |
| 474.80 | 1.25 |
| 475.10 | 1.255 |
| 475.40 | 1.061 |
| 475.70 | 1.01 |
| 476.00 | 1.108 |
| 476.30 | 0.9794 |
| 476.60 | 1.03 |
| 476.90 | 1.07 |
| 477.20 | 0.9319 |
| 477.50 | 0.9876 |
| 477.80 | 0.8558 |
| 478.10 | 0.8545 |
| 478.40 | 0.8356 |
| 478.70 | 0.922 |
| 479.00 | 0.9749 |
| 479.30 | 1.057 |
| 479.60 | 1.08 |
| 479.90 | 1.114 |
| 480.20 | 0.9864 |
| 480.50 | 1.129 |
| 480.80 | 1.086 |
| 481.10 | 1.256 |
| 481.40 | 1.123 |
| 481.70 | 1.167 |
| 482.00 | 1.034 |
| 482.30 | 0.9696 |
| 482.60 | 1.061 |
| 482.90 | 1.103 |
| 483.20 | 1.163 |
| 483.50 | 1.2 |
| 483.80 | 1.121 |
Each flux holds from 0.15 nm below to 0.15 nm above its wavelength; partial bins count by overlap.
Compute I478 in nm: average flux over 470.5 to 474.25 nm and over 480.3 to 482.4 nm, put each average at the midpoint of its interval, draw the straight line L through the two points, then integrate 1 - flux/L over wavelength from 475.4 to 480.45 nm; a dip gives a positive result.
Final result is 0.623 nm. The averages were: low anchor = 1.17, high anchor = 1.11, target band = 0.992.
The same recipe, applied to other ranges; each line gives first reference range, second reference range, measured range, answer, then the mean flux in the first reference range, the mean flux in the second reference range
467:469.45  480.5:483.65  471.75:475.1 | 0.05 nm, 1.26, 1.12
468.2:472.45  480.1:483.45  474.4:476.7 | 0.08 nm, 1.19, 1.1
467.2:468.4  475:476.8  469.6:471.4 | 0.06 nm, 1.24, 1.07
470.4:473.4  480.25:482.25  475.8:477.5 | 0.18 nm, 1.16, 1.12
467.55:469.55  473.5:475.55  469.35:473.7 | 0.21 nm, 1.26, 1.19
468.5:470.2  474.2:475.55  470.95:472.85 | 0.06 nm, 1.25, 1.21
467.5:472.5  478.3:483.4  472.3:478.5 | 0.28 nm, 1.2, 1.07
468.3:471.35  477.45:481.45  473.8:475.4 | -0.17 nm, 1.2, 1.02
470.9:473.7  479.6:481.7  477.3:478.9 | 0.34 nm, 1.18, 1.12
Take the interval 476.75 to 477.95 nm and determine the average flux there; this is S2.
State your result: 0.961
